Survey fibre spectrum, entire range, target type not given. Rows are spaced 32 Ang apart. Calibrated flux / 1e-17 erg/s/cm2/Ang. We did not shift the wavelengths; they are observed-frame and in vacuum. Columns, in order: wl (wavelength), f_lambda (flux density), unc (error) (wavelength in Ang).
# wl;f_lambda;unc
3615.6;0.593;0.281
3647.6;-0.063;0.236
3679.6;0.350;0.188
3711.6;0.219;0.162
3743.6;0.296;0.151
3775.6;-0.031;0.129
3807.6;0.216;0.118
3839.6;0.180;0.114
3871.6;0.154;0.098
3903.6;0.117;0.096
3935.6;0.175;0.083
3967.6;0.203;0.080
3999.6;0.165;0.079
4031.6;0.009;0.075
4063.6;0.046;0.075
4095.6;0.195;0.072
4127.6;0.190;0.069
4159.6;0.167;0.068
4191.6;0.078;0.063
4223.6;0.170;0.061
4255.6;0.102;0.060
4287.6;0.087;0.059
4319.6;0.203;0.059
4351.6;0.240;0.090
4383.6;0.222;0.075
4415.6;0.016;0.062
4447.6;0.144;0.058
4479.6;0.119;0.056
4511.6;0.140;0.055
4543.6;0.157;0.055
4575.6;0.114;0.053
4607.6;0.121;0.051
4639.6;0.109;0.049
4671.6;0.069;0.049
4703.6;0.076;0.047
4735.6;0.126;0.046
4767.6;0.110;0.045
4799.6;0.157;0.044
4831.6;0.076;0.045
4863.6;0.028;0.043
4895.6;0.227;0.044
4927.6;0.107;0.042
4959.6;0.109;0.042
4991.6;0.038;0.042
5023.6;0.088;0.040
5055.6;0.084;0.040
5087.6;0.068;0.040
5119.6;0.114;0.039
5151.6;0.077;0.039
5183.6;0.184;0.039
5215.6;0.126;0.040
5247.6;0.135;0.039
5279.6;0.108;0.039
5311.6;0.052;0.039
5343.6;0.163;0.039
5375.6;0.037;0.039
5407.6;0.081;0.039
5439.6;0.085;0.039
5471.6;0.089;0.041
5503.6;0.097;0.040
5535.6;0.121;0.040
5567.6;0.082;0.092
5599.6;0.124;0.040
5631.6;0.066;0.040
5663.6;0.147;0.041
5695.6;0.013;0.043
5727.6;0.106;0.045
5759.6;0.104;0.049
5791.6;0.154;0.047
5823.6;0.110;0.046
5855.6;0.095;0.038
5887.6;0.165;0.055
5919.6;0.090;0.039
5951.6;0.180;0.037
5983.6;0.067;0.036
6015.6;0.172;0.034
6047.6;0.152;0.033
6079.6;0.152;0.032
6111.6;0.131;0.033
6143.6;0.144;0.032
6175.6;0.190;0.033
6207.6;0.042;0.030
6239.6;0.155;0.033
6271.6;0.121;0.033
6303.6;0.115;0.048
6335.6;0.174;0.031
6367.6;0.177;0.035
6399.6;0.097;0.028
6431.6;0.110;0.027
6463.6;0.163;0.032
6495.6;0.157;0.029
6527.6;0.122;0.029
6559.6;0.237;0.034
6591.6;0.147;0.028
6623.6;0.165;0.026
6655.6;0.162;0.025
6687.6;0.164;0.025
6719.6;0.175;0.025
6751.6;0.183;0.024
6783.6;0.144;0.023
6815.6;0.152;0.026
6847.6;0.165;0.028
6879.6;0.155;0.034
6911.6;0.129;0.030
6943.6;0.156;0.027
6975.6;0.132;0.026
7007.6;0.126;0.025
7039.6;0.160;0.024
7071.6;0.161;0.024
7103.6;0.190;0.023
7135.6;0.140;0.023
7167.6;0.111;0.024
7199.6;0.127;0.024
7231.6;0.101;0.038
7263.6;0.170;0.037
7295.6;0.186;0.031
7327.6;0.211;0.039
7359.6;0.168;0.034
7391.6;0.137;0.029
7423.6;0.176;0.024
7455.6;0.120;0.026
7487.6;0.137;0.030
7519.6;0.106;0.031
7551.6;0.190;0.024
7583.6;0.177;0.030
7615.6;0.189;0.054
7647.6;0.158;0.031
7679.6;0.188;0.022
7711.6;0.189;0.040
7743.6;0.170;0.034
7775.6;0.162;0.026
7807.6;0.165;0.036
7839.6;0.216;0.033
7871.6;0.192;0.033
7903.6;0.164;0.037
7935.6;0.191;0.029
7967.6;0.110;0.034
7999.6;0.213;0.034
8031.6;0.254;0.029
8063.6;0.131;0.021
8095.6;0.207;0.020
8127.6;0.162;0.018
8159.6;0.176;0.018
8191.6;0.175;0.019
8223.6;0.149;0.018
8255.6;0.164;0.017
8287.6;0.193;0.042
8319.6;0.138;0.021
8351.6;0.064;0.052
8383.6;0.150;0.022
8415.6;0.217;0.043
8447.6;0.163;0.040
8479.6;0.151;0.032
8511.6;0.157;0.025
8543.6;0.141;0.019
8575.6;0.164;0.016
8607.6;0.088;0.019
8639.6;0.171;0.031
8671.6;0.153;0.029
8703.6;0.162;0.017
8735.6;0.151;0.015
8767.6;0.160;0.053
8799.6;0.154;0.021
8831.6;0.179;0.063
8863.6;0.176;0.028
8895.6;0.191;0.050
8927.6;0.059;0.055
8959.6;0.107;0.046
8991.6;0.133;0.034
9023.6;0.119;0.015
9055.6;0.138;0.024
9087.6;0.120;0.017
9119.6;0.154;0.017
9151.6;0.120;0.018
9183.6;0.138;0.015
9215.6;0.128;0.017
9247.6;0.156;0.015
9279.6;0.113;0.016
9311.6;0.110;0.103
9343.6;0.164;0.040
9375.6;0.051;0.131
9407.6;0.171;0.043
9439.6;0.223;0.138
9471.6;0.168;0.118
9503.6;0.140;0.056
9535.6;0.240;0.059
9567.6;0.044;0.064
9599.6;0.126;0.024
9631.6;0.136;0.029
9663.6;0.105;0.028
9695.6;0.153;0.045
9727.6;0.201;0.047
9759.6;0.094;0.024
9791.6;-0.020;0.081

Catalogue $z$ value 0.617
